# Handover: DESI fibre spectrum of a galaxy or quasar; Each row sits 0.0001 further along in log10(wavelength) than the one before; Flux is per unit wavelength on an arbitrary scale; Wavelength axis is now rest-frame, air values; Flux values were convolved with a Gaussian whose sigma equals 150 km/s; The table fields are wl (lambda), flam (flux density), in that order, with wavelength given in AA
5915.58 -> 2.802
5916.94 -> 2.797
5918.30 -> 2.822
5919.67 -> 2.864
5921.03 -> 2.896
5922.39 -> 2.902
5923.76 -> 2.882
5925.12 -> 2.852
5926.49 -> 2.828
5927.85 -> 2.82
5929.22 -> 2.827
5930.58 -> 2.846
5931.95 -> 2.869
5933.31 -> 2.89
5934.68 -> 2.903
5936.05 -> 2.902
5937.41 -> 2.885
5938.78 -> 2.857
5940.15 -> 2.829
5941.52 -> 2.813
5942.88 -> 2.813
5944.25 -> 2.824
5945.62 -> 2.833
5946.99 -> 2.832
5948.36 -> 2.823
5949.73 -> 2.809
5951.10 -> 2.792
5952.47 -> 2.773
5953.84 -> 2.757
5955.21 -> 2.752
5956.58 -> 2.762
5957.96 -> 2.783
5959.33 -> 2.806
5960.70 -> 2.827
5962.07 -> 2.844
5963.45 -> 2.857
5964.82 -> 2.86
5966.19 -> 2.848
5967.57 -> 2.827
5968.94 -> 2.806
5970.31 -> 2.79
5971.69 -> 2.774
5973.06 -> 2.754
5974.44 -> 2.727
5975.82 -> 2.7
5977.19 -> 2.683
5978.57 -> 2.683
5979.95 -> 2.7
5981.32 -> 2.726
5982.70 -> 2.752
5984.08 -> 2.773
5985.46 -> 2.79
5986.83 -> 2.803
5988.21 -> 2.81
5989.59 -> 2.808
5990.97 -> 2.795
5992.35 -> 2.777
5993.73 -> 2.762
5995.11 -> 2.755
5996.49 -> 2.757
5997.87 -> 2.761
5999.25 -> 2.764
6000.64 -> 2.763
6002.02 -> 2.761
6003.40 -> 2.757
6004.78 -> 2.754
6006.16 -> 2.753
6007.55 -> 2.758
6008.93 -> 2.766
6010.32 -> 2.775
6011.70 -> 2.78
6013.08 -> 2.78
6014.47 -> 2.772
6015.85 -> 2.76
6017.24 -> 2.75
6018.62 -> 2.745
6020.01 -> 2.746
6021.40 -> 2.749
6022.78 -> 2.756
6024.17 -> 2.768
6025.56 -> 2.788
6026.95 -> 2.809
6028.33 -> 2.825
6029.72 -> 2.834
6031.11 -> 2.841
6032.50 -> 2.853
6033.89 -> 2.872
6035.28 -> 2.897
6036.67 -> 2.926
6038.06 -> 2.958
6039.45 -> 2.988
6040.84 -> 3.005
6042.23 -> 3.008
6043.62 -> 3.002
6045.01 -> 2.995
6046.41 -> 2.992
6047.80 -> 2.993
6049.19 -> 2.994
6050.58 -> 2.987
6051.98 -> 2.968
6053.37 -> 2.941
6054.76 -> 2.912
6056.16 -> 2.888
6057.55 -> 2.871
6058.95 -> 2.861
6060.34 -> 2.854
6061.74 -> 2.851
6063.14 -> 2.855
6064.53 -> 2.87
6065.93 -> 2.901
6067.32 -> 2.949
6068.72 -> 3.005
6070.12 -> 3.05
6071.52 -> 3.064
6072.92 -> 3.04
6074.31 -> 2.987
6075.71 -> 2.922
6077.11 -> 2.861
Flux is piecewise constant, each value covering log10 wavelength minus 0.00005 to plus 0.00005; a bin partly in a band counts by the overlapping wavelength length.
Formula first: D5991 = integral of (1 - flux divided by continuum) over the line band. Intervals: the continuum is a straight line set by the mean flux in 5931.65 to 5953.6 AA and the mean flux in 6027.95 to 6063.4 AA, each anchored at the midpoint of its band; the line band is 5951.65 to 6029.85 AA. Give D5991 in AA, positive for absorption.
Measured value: 2.8 AA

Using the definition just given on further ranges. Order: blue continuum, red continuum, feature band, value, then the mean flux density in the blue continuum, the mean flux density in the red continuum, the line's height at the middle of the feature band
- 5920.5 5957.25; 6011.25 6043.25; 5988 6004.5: 0.38 AA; 2.84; 2.84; 2.84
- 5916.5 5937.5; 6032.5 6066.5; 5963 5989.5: 1.08 AA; 2.86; 2.93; 2.89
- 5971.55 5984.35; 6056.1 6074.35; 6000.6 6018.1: 0.22 AA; 2.72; 2.93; 2.8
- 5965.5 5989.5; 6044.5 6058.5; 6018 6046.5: 0.30 AA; 2.76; 2.95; 2.9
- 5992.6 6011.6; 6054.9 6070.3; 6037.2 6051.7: -0.67 AA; 2.76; 2.9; 2.86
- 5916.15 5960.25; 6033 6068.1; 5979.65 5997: 0.64 AA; 2.83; 2.93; 2.88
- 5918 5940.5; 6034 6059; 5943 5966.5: 0.60 AA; 2.86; 2.96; 2.88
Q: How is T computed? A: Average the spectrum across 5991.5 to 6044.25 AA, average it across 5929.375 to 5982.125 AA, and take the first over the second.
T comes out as 1.00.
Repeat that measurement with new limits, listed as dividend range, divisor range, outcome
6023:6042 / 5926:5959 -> 1.02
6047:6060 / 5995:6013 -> 1.06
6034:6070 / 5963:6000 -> 1.06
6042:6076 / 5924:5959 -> 1.04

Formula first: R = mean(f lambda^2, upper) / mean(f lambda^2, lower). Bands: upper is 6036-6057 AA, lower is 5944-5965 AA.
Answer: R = 1.09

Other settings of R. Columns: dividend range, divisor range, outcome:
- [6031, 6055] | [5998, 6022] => 1.08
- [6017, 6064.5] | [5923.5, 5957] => 1.05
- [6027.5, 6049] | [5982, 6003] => 1.07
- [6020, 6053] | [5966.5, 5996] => 1.07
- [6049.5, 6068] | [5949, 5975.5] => 1.07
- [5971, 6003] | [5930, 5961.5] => 0.99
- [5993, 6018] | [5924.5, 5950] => 0.99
